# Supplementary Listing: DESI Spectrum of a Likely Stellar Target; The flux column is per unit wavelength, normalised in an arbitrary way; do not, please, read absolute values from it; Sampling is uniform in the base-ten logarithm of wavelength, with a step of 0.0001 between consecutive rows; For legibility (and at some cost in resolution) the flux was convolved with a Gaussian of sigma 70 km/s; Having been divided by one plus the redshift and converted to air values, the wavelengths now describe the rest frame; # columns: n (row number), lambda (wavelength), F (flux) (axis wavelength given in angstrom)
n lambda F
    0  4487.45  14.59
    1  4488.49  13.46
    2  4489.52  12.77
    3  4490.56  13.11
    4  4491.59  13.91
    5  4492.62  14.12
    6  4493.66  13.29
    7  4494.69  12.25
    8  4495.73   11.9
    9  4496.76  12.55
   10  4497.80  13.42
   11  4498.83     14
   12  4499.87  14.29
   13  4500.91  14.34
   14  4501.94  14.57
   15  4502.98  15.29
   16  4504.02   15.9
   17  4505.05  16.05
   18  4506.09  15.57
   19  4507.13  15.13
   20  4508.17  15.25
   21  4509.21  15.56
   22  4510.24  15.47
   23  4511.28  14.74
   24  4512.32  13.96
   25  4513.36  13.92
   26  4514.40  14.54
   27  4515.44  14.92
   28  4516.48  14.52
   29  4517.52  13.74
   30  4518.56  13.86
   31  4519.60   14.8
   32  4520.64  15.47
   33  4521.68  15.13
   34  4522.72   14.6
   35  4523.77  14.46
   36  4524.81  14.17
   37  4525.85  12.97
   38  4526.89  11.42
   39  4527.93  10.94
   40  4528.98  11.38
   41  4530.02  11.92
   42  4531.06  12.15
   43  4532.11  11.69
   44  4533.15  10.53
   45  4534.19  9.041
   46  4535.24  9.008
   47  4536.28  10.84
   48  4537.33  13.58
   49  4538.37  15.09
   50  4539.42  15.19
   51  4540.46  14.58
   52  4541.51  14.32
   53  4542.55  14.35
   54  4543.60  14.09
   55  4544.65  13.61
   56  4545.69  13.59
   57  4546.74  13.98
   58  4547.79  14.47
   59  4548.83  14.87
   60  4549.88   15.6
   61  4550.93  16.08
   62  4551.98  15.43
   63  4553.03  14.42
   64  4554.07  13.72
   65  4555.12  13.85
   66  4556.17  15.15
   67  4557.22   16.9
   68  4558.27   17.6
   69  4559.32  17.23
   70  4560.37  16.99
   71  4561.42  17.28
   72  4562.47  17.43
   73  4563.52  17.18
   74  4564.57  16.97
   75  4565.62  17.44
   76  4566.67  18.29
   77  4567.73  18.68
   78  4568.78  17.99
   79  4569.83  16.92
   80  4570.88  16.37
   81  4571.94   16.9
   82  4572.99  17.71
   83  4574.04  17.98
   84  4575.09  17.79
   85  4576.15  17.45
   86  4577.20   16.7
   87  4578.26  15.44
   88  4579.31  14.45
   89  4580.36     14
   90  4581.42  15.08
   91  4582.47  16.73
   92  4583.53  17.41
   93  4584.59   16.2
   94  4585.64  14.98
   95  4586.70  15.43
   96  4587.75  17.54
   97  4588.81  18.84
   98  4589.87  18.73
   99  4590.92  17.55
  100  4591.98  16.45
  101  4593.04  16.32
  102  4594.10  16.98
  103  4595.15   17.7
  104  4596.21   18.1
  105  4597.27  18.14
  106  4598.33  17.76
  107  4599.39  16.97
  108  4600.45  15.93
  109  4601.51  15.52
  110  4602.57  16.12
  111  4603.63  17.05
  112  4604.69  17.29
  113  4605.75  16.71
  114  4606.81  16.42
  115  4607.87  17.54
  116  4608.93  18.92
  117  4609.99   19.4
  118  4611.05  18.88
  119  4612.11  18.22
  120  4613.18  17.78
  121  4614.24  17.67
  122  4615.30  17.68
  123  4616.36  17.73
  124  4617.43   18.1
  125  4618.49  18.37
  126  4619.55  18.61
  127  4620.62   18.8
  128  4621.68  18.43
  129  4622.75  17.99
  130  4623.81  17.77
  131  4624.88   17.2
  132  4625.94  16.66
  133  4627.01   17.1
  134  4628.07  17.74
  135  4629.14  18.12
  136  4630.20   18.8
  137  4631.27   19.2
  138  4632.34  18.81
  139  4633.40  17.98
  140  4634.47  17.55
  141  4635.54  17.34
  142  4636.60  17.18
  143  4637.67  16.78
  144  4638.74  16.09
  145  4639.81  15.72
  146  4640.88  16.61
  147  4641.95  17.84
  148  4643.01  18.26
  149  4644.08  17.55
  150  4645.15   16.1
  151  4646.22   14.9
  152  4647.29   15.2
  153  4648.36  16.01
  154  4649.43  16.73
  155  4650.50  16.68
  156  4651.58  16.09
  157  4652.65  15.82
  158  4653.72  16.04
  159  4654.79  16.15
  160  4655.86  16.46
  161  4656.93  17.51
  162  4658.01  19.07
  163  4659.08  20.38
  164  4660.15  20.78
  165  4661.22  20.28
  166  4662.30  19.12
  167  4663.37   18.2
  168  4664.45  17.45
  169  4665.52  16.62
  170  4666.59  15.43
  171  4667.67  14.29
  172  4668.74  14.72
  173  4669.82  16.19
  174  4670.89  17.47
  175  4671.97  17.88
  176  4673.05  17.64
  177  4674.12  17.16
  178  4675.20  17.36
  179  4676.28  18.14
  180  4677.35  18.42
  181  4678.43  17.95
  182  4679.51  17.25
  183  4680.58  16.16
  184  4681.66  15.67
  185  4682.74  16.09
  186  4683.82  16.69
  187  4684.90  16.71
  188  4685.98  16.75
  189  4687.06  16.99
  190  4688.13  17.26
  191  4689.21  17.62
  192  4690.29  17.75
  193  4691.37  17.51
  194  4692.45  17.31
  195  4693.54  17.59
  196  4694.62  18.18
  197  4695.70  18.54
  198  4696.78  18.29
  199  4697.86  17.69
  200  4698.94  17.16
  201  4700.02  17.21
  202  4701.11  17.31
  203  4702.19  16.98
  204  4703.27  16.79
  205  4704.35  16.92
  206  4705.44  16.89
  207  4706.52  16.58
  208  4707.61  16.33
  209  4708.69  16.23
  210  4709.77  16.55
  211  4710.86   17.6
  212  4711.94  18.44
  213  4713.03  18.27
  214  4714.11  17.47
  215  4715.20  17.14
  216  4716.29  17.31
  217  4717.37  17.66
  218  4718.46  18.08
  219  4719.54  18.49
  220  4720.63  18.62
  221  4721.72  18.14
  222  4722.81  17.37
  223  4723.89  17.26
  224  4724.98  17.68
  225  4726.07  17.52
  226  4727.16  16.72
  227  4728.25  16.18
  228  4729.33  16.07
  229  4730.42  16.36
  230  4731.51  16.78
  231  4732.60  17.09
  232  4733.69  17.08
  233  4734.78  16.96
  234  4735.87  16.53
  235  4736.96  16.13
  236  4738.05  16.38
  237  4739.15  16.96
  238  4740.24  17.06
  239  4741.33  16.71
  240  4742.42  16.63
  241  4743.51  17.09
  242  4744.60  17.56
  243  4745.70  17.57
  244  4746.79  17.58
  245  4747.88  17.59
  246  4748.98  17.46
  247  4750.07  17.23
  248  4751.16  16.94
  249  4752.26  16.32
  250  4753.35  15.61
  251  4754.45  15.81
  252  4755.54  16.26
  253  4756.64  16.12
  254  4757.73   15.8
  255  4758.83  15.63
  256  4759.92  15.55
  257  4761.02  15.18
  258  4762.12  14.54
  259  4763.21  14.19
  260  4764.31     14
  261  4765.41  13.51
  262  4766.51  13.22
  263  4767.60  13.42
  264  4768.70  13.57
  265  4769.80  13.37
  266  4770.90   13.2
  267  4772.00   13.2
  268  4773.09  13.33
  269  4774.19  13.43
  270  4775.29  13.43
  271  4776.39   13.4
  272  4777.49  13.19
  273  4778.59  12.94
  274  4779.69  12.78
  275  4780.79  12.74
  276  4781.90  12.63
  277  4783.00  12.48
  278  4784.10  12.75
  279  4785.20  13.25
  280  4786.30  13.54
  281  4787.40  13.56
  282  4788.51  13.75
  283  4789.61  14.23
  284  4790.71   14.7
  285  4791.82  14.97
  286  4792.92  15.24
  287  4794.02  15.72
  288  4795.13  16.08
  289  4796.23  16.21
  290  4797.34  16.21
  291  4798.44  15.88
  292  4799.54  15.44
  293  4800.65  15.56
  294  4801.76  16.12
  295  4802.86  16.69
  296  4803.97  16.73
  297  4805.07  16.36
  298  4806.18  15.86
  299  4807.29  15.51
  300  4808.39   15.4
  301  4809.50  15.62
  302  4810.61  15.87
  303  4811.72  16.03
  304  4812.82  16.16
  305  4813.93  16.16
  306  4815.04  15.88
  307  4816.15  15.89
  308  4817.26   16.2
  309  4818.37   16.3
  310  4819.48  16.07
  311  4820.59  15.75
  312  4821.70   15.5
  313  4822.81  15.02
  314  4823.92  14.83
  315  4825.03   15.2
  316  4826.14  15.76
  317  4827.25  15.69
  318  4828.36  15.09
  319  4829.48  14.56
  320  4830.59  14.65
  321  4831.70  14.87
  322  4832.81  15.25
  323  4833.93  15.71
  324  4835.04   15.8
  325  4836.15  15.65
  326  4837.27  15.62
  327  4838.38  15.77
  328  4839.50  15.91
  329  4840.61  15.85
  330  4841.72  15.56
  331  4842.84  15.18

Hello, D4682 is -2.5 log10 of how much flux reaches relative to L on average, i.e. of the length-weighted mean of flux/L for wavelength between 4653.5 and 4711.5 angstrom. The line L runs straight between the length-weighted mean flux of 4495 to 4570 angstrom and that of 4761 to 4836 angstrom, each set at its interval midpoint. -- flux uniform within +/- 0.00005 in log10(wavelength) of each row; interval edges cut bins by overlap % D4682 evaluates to -0.18 mag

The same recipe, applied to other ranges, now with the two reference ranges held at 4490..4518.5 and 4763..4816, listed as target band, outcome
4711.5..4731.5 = -0.203 mag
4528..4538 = 0.269 mag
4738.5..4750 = -0.185 mag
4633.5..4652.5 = -0.155 mag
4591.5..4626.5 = -0.216 mag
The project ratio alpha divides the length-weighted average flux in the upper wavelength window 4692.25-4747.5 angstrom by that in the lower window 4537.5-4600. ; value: 1.06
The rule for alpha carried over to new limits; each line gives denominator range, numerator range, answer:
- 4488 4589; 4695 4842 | 1.07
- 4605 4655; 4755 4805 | 0.83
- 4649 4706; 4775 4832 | 0.87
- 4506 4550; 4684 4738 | 1.26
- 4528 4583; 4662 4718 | 1.14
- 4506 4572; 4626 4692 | 1.18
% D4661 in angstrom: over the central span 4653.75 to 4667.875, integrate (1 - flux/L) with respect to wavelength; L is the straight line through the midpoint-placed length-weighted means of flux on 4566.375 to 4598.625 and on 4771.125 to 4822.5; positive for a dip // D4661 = -1.4 angstrom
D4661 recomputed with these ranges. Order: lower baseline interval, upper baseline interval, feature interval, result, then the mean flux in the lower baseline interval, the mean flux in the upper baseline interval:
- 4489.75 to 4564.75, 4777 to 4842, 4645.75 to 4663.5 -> -3.3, 14.2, 15.2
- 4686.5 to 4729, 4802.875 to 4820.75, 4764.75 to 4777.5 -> 2.5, 17.4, 16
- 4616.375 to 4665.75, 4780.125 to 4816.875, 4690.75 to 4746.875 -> -3.1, 17.5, 15.1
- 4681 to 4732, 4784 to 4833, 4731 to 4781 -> 3.0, 17.2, 15.4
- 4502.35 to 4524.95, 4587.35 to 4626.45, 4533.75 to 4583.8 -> 2.1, 14.9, 17.6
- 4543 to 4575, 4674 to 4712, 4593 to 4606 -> -0.4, 16.2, 17.2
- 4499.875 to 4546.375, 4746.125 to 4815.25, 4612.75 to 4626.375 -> -3.5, 13.8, 14.9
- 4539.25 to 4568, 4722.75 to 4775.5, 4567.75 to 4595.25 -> -1.9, 15.7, 15.9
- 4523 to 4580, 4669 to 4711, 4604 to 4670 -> -4.7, 14.9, 17.2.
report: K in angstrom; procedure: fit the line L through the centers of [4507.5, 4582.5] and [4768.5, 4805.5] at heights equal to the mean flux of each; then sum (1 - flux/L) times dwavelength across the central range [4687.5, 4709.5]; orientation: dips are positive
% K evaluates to -4.2 angstrom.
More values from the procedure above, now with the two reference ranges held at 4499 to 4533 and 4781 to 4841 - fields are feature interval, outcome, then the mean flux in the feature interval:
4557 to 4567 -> -2.1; 17.3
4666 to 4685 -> -2.5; 16.7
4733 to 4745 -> -1.4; 16.8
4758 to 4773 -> 1.1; 14.1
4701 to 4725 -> -4.0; 17.4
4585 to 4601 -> -3.0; 17.2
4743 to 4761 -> -1.8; 16.6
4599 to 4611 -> -2.2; 17.2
